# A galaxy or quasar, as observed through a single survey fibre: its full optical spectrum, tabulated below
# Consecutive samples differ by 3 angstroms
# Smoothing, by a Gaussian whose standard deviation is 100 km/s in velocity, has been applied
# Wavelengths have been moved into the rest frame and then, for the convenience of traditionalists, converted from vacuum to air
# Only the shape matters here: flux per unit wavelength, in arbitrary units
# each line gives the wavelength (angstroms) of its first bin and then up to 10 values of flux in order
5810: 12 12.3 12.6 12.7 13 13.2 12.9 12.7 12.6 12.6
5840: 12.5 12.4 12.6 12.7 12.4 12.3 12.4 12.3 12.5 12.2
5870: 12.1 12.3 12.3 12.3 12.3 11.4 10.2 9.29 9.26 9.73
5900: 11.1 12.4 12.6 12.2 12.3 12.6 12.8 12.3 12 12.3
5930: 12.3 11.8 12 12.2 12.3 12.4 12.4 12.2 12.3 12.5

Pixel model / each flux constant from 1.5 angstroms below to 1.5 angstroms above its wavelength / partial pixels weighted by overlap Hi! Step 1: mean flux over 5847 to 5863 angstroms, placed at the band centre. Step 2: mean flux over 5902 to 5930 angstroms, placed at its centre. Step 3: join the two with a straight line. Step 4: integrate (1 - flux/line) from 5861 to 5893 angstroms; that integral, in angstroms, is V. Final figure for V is 1.9 angstroms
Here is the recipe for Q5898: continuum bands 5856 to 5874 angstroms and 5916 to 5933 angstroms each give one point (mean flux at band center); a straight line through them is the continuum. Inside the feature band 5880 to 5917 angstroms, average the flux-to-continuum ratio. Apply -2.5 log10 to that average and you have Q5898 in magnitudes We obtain 0.09 mag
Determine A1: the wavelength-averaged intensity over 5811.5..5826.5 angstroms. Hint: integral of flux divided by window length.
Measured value 12.8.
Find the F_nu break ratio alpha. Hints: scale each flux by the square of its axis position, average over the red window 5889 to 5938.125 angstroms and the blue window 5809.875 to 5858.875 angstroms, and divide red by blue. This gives 0.95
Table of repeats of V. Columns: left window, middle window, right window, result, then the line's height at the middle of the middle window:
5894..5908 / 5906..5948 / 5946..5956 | -1.74 angstroms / 11.8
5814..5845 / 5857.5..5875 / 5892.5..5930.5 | 0.03 angstroms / 12.3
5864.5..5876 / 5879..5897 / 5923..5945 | 2.41 angstroms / 12.2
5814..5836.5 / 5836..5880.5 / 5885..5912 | -1.60 angstroms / 12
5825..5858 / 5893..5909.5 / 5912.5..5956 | 1.57 angstroms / 12.4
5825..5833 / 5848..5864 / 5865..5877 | 0.05 angstroms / 12.5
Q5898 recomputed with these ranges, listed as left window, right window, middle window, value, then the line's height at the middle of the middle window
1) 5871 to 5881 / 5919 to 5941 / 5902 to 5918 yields -0.02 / 12.2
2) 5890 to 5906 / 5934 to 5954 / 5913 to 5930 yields -0.09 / 11.4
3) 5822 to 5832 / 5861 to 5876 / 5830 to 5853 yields 0.01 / 12.7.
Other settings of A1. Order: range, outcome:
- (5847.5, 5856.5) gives 12.5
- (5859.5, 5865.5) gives 12.4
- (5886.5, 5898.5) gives 9.62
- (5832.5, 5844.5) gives 12.5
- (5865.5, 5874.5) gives 12.2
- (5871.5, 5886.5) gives 12.1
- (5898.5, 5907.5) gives 12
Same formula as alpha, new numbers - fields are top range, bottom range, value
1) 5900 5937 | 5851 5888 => 1.03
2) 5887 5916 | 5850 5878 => 0.92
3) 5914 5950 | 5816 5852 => 1.00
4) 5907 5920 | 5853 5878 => 1.03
